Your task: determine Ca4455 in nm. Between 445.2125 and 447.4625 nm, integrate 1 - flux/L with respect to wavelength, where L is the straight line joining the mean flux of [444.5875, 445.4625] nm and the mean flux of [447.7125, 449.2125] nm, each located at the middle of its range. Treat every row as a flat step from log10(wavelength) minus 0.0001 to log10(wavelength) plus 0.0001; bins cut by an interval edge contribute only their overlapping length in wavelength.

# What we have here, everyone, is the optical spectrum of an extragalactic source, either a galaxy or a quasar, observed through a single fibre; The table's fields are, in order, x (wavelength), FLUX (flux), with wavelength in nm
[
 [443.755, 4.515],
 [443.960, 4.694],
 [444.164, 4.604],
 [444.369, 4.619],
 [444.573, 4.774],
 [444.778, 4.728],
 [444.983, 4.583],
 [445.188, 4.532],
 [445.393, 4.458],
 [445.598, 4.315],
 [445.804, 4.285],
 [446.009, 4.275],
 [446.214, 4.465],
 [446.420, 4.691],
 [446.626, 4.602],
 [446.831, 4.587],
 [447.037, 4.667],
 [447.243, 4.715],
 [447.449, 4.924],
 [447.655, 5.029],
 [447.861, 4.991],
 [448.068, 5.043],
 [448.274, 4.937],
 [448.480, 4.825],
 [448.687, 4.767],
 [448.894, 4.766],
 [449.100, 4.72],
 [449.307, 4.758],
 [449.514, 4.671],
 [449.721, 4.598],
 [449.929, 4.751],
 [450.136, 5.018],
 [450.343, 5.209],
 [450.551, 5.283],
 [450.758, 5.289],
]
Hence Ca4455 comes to 0.08 nm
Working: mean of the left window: 4.6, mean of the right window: 4.87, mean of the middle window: 4.53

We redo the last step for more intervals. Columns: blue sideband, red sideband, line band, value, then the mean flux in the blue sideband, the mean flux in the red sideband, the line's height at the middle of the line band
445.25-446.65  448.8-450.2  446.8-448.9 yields -0.11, 4.43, 4.75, 4.6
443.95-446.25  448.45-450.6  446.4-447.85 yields -0.03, 4.52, 4.84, 4.67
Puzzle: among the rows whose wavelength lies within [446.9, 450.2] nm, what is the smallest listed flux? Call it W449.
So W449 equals 4.598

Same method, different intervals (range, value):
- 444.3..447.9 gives 4.275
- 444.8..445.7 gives 4.315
